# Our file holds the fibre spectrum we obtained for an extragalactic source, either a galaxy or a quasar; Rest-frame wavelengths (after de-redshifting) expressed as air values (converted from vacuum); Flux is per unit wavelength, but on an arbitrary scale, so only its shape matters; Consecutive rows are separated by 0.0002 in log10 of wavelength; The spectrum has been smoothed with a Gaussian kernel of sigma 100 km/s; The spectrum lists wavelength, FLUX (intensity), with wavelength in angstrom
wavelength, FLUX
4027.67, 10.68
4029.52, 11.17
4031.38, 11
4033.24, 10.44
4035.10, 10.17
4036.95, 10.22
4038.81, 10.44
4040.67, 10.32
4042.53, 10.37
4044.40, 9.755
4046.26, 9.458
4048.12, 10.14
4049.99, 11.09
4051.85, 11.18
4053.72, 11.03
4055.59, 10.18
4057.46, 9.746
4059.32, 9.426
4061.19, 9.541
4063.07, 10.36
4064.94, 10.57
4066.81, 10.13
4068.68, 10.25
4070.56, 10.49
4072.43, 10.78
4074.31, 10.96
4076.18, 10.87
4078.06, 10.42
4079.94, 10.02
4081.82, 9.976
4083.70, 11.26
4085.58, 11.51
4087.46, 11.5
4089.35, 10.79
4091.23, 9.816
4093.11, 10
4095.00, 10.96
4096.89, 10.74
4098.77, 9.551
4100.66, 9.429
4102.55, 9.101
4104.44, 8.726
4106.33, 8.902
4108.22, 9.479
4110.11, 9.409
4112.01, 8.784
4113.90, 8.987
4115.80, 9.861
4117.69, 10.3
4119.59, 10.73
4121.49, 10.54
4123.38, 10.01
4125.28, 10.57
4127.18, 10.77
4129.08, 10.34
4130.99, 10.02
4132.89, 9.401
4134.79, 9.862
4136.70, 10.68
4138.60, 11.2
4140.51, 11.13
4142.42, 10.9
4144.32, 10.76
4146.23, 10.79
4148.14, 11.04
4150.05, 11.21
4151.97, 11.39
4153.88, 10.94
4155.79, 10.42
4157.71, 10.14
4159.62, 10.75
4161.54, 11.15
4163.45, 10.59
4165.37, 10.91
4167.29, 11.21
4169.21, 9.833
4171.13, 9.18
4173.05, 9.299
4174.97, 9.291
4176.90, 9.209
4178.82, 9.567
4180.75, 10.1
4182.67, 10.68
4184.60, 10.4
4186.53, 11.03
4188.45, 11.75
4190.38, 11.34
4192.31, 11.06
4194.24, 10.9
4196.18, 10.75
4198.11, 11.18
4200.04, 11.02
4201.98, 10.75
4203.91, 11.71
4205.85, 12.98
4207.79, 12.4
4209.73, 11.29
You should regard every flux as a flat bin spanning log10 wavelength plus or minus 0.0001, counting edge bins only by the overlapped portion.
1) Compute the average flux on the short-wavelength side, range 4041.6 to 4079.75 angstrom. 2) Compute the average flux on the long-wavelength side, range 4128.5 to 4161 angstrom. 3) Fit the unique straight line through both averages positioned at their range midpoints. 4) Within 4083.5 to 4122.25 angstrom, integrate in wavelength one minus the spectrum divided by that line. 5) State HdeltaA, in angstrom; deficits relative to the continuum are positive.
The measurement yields 1.85 angstrom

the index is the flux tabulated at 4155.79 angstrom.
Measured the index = 10.42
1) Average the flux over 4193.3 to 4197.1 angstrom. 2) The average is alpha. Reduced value 10.8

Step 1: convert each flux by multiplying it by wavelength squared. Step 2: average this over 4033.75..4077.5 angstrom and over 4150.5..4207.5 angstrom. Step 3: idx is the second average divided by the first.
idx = 1.10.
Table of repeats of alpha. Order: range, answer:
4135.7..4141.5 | 11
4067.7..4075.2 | 10.6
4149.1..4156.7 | 11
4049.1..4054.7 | 11.1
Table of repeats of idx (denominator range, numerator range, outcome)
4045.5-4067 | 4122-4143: 1.06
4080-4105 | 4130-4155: 1.07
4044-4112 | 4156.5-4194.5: 1.07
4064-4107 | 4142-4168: 1.09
